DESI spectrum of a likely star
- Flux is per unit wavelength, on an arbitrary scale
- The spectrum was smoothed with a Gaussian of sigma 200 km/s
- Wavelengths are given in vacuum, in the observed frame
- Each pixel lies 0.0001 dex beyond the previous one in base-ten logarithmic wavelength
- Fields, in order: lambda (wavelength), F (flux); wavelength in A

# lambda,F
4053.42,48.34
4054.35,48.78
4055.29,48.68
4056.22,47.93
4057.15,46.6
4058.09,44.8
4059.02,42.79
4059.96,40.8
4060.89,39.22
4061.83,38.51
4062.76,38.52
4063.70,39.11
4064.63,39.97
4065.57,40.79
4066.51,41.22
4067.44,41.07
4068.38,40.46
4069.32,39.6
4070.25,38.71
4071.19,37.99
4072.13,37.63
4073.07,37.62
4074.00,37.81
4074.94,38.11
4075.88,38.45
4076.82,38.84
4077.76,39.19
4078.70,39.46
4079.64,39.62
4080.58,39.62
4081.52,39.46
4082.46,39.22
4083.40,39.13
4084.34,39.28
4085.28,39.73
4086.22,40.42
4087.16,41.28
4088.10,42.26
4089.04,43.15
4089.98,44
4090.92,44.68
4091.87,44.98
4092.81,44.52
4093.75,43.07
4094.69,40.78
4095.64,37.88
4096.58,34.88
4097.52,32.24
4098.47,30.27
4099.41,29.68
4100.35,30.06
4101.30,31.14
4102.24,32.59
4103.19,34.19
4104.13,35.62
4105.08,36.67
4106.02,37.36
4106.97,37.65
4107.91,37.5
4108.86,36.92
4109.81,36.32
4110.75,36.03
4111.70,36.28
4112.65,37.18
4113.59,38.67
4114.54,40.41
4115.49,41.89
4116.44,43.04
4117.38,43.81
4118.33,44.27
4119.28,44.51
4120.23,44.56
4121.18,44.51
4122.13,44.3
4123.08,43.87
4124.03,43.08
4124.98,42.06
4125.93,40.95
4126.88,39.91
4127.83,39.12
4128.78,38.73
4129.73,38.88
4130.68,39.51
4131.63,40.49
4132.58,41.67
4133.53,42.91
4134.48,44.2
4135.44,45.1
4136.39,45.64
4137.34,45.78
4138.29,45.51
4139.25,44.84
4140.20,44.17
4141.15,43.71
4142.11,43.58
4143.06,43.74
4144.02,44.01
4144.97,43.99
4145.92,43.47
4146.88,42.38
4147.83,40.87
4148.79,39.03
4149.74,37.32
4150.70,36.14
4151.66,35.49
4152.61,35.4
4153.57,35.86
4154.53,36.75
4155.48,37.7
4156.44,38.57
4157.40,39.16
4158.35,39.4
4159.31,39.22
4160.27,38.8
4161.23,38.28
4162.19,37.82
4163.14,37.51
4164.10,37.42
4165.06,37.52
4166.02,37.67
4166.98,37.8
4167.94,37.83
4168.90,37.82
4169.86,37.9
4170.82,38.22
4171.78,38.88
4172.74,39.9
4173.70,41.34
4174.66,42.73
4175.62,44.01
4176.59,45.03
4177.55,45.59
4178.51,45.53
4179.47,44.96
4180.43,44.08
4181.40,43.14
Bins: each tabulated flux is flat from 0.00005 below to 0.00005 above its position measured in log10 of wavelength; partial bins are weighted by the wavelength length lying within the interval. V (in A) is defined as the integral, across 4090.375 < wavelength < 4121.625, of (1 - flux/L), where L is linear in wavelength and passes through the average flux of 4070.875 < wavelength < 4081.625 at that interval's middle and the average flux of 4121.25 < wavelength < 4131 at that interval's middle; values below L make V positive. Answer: 1.4 A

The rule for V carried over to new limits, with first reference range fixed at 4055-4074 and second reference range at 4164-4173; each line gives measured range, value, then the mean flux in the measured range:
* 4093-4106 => 1.7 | 34.9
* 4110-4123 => -0.6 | 41.5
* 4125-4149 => -2.2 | 42.5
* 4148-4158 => 0.3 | 37.3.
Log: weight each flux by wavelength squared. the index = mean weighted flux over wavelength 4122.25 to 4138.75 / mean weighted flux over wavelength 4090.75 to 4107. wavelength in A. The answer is 1.18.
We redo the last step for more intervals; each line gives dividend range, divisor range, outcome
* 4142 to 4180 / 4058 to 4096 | 1.03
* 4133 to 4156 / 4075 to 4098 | 1.06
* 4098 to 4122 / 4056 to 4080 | 0.96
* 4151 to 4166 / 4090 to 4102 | 1.04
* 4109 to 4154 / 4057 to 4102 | 1.08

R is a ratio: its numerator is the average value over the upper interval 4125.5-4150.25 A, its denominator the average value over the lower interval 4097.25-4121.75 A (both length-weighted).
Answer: 1.13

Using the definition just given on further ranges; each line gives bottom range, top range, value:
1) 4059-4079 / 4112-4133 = 1.06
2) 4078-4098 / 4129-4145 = 1.07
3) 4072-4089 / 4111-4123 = 1.06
